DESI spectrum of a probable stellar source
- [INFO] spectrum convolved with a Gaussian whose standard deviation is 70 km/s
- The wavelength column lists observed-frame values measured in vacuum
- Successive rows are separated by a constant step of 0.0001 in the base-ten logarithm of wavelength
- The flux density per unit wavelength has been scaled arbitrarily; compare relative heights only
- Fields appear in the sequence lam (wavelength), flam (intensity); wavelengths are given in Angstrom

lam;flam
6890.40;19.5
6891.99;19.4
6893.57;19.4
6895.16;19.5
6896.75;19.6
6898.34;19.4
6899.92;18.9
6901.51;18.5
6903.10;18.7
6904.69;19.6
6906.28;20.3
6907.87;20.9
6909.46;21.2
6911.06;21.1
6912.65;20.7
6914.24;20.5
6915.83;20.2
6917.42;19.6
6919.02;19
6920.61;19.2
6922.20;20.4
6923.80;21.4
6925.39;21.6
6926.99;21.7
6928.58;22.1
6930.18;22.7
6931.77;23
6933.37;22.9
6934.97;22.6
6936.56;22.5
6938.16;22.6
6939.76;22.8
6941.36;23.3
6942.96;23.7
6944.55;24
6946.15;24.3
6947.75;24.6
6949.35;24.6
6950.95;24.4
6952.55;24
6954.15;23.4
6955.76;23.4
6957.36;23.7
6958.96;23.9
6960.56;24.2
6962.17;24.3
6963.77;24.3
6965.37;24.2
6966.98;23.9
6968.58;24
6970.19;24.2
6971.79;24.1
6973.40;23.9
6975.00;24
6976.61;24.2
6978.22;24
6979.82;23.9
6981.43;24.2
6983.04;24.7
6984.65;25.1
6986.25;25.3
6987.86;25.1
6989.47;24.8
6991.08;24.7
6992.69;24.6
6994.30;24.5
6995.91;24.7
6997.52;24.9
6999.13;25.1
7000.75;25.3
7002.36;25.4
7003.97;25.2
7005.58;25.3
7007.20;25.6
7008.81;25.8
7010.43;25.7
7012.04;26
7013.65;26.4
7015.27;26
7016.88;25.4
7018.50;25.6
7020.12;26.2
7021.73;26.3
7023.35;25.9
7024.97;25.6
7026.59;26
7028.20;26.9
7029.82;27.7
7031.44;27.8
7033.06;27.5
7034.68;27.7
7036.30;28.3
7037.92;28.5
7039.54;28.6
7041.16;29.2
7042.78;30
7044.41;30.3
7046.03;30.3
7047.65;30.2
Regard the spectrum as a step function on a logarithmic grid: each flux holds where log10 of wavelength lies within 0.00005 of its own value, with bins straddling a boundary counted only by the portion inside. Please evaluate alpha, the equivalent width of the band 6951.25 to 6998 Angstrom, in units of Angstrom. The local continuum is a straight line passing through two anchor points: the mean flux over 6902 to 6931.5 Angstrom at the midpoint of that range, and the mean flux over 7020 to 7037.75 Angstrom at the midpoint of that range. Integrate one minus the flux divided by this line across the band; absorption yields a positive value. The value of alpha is -0.75 Angstrom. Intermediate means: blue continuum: 20.6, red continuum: 27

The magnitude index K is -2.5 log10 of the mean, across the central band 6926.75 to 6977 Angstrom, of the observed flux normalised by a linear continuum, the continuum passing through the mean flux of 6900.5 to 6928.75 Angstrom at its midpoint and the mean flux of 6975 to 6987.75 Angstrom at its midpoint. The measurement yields -0.05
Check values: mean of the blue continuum 20.3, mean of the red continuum 24.5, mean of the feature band 23.6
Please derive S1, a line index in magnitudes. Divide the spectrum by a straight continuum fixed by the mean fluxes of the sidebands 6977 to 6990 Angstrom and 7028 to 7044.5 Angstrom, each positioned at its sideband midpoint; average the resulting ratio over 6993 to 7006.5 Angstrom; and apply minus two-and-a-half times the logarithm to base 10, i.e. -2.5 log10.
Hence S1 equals 0.03 mag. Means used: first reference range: 24.6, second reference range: 28.4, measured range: 25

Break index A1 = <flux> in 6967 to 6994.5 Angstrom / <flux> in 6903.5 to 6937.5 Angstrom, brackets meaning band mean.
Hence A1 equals 1.2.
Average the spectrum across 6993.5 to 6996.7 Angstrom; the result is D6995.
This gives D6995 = 24.6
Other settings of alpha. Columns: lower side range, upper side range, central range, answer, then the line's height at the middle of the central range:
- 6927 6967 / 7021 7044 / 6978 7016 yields 1.2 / 25.9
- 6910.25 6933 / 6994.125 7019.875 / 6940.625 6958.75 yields -1.2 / 22.5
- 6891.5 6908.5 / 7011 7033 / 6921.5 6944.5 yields -1.2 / 21.3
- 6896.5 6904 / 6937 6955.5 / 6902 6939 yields 0.1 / 21.1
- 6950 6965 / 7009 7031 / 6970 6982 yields 0.3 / 24.6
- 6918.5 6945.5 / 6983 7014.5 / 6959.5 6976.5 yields -0.2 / 23.8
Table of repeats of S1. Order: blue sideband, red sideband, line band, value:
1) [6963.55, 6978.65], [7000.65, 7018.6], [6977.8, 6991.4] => 0.00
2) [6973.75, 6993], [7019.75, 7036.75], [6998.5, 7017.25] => 0.01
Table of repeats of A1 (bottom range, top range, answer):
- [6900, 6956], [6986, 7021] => 1.16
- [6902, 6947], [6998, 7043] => 1.23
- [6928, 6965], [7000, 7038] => 1.12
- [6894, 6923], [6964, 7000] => 1.23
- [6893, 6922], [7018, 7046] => 1.39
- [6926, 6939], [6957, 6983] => 1.07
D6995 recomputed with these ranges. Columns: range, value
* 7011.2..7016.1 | 26.2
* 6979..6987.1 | 24.7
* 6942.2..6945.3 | 23.9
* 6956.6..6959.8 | 23.8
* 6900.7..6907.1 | 19.3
